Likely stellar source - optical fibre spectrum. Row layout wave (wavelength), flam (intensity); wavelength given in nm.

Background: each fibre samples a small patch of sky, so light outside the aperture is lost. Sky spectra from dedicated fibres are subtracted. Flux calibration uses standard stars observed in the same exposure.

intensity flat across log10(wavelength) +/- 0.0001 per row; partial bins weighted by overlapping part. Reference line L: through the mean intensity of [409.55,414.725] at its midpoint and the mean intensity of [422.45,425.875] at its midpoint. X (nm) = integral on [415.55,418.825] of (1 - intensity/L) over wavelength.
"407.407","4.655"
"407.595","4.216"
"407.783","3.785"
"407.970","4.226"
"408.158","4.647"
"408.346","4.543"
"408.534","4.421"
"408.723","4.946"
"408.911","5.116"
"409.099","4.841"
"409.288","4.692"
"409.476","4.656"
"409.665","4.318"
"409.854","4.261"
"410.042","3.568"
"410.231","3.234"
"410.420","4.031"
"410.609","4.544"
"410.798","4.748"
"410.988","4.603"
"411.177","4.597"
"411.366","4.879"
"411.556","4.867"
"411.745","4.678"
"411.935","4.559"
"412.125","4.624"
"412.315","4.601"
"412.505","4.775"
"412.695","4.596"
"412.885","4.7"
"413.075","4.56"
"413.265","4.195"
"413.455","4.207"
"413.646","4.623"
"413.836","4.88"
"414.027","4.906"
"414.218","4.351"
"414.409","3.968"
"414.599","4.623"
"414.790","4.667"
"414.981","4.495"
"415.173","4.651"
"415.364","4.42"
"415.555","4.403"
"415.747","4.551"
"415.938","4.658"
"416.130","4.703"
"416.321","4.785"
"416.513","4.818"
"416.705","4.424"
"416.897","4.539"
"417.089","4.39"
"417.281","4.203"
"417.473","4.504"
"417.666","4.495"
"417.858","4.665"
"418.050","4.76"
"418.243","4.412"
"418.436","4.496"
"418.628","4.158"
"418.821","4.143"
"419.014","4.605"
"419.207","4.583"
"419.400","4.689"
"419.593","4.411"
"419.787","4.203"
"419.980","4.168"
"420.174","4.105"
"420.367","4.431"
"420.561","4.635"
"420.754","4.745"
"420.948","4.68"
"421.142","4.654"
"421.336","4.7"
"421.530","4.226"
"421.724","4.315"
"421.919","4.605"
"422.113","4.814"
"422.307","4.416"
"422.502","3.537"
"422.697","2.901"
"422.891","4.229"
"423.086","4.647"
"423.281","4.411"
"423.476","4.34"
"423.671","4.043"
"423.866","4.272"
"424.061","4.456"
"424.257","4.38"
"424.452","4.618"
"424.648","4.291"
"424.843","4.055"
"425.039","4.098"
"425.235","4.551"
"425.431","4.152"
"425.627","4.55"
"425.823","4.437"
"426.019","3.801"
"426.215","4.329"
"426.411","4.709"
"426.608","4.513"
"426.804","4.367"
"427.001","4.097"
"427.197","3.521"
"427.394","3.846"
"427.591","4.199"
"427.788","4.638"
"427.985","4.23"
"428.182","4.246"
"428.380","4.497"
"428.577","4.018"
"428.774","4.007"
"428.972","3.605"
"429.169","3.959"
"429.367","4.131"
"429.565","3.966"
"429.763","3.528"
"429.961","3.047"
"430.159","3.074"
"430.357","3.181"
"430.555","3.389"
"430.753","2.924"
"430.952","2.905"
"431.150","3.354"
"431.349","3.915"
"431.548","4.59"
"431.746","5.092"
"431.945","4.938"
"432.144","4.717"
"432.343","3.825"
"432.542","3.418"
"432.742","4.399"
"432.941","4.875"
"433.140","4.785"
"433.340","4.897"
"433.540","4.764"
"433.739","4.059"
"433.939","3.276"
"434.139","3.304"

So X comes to -0.12 nm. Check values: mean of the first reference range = 4.47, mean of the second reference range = 4.23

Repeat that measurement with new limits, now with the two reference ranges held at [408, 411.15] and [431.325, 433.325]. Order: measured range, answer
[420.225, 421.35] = -0.037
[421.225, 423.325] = 0.103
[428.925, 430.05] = 0.193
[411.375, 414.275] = -0.109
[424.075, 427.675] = 0.181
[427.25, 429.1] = 0.149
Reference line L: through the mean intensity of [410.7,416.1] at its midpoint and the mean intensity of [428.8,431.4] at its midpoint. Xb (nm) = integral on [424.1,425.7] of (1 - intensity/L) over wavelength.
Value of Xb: -0.22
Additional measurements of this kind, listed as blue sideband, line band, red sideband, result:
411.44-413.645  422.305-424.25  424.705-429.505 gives 0.08 nm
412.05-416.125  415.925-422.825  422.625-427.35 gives -0.04 nm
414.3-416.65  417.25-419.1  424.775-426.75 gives 0.02 nm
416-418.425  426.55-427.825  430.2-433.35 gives 0.02 nm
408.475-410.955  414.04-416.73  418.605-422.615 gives -0.08 nm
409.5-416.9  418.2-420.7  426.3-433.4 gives -0.04 nm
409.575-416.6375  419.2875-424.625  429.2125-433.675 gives -0.13 nm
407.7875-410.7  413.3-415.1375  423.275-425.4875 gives -0.07 nm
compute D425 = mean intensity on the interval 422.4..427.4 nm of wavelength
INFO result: 4.2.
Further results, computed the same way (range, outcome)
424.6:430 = 4.13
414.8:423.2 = 4.44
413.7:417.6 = 4.55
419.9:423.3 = 4.34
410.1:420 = 4.51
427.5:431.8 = 3.83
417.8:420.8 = 4.44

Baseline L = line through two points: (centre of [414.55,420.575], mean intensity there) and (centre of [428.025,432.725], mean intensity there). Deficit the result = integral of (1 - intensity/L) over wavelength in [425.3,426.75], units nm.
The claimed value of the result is -0.10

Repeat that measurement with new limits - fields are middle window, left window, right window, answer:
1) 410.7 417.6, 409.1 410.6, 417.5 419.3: -0.395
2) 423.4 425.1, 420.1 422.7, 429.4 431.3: -0.100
